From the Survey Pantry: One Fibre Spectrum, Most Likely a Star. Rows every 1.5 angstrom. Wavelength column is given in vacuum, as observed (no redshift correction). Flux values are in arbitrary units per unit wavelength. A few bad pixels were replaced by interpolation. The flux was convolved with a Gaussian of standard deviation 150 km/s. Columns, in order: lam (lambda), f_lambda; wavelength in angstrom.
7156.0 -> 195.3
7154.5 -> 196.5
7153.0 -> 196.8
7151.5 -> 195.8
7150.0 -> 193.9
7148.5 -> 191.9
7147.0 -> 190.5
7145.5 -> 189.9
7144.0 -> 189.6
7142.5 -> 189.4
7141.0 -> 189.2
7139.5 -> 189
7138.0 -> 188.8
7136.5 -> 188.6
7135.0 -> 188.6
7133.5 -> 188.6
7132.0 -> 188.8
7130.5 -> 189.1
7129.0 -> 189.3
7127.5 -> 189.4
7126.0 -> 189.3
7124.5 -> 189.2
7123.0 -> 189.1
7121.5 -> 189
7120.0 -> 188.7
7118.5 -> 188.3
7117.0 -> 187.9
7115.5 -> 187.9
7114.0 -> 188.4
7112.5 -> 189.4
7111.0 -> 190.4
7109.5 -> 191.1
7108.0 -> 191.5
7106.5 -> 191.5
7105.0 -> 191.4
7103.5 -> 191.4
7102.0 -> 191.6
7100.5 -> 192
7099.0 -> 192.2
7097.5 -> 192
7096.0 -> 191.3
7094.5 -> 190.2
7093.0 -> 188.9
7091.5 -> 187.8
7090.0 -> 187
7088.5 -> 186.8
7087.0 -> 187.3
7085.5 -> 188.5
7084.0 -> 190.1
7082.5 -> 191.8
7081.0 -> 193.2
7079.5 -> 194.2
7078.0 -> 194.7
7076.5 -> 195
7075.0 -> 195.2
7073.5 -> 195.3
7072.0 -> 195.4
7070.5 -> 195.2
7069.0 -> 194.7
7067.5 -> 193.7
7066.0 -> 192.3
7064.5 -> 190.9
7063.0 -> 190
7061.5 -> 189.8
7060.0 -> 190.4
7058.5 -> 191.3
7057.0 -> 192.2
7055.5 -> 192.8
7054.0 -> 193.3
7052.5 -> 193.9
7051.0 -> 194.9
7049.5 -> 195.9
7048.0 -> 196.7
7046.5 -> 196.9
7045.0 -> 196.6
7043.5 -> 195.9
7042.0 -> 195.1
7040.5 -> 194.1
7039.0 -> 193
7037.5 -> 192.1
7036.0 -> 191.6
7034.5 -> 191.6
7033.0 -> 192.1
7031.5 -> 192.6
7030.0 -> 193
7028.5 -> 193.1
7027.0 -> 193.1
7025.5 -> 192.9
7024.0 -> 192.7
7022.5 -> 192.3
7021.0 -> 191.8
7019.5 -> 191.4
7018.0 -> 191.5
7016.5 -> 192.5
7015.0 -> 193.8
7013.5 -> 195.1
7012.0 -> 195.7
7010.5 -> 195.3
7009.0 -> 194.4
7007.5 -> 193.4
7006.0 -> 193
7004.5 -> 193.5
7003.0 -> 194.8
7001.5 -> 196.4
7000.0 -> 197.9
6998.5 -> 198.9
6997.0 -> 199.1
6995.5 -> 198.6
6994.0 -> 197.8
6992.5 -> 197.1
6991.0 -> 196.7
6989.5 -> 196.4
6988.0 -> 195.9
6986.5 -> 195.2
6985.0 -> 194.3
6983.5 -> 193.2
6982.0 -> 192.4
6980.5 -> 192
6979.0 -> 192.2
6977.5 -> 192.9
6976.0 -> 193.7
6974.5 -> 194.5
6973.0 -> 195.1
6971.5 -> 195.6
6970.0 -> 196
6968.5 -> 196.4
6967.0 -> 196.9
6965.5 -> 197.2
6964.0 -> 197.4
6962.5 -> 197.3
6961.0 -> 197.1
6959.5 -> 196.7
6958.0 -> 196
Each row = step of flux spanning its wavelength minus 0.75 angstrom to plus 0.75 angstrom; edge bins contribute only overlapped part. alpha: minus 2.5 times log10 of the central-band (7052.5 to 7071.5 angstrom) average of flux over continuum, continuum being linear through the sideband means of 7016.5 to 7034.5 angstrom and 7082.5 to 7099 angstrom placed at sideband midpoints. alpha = -0.01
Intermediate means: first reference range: 192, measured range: 192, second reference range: 189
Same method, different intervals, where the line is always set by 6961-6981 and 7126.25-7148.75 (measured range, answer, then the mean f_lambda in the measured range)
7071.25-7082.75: -0.02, 194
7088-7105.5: 0.00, 190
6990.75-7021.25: -0.01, 195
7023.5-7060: 0.00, 194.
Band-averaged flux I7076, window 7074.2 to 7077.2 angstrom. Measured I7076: 195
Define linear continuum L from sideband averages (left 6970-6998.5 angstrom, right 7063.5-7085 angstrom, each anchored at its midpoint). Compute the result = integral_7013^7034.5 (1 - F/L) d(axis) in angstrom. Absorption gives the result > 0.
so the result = 0.2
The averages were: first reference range 195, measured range 193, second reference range 194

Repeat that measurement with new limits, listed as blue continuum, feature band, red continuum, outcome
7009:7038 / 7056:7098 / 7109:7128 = -0.2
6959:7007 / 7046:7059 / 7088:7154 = -0.1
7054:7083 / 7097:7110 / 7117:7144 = -0.1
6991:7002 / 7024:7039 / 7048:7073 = 0.2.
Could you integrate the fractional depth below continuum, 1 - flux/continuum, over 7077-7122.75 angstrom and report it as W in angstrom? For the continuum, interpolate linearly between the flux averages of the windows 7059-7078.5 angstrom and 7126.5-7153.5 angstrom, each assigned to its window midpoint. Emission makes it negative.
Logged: 0.4 angstrom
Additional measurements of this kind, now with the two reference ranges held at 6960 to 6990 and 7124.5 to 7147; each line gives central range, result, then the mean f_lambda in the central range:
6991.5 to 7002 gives -0.2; 198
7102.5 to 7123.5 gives 0.0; 190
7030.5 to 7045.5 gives -0.1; 193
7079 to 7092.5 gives 0.1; 190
